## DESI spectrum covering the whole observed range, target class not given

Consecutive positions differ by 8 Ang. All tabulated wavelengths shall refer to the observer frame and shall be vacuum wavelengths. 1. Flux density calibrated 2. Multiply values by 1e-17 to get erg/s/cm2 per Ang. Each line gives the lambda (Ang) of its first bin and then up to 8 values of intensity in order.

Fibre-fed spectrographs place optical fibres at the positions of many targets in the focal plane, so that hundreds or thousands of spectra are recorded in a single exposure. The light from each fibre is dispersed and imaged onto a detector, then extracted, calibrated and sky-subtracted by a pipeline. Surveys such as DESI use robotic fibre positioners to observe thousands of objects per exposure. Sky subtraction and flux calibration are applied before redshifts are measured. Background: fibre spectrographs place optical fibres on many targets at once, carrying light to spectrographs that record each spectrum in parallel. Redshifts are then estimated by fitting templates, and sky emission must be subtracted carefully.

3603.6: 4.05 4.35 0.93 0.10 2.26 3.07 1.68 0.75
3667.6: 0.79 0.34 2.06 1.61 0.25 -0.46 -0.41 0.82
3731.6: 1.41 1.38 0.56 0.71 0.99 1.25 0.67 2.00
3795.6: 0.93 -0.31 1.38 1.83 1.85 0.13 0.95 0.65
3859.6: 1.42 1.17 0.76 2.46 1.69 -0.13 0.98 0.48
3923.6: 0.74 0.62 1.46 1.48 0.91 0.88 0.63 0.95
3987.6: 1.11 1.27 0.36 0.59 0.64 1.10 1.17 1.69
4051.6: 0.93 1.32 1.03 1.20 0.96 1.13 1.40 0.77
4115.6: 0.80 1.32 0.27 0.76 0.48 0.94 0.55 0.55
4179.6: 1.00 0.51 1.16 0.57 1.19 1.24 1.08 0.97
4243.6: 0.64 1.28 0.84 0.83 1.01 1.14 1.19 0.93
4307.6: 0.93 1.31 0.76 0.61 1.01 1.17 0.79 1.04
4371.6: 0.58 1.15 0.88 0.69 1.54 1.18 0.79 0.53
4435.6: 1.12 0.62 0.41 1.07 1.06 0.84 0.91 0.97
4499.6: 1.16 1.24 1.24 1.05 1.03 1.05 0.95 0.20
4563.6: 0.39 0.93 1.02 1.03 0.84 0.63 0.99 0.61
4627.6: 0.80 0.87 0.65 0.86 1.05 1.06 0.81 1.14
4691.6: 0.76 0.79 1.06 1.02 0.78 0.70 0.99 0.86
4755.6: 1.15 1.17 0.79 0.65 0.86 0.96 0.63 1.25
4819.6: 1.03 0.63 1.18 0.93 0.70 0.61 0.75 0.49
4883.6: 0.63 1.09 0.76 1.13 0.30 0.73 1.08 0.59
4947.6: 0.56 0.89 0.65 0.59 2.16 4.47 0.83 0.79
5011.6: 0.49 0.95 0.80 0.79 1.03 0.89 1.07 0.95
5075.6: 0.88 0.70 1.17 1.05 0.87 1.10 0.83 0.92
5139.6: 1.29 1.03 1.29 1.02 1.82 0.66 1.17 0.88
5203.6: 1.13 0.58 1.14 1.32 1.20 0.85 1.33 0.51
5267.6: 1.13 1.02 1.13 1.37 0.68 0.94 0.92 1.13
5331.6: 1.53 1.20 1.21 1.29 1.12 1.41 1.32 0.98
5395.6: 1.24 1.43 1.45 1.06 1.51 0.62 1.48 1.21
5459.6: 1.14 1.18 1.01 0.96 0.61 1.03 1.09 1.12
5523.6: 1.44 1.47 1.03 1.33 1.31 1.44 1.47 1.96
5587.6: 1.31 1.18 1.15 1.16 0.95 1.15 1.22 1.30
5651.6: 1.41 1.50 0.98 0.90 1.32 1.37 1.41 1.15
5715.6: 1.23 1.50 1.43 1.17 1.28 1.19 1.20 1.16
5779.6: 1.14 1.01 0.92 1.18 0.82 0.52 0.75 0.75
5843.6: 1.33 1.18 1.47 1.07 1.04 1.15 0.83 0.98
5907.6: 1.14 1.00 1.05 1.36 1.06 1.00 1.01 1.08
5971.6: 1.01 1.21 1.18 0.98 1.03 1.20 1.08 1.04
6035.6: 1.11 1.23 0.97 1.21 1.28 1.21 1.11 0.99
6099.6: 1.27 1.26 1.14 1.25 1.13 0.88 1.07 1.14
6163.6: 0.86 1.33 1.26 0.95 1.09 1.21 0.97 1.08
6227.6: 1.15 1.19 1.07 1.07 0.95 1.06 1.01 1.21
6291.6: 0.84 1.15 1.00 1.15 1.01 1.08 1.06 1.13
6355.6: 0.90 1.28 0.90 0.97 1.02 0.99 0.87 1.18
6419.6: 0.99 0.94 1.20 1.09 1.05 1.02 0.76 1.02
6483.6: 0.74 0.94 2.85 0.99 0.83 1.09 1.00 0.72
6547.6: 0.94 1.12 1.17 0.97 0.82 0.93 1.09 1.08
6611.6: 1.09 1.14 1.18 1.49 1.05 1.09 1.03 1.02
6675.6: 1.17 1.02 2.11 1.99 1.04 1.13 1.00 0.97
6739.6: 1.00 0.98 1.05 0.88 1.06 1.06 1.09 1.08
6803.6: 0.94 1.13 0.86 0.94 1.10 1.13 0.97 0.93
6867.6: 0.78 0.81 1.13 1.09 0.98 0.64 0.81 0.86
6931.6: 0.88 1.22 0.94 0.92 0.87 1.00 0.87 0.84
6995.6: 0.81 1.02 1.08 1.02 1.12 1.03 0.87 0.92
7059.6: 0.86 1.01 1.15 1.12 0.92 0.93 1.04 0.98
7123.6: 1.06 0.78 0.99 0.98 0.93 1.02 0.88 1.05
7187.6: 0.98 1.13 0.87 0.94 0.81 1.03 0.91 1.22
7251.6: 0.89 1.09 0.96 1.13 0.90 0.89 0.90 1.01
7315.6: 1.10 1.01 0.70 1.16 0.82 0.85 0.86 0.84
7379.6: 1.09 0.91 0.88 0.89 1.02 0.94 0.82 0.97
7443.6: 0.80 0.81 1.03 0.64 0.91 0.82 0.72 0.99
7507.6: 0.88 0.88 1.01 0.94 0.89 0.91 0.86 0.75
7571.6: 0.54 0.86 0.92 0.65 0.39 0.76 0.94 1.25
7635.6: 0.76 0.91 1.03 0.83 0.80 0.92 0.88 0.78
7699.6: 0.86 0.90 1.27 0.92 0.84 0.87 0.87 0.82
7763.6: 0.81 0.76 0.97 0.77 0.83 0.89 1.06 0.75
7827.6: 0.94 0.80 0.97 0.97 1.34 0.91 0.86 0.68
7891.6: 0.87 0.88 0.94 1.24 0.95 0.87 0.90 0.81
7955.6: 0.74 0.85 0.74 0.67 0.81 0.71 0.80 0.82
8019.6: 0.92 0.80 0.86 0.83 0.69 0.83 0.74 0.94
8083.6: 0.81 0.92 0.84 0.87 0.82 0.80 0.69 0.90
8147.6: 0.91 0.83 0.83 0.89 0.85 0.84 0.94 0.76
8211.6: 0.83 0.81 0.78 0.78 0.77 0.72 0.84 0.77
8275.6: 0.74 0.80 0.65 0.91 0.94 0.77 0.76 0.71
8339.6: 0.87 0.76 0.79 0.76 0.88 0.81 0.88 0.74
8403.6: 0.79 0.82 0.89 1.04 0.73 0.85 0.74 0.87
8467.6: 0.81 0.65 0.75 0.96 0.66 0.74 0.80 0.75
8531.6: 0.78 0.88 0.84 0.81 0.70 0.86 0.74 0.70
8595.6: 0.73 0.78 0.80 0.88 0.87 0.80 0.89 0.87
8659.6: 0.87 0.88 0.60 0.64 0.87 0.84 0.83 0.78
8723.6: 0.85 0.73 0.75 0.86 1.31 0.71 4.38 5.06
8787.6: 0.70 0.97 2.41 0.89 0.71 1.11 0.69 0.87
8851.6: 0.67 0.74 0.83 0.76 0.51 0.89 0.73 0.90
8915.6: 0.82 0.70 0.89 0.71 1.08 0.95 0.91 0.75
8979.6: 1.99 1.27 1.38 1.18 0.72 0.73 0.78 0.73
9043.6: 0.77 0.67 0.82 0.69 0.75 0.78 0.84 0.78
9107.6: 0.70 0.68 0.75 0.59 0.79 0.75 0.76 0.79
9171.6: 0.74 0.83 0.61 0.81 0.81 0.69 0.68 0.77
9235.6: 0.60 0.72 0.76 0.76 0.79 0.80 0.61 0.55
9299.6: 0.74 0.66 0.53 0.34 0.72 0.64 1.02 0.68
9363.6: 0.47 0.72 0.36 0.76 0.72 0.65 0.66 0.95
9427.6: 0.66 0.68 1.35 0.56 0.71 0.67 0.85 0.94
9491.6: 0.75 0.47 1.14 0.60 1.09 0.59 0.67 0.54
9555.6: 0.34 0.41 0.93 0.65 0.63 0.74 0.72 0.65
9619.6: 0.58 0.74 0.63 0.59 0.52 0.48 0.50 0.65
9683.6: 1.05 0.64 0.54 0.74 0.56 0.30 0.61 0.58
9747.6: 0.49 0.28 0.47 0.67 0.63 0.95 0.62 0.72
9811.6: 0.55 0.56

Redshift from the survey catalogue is 0.337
